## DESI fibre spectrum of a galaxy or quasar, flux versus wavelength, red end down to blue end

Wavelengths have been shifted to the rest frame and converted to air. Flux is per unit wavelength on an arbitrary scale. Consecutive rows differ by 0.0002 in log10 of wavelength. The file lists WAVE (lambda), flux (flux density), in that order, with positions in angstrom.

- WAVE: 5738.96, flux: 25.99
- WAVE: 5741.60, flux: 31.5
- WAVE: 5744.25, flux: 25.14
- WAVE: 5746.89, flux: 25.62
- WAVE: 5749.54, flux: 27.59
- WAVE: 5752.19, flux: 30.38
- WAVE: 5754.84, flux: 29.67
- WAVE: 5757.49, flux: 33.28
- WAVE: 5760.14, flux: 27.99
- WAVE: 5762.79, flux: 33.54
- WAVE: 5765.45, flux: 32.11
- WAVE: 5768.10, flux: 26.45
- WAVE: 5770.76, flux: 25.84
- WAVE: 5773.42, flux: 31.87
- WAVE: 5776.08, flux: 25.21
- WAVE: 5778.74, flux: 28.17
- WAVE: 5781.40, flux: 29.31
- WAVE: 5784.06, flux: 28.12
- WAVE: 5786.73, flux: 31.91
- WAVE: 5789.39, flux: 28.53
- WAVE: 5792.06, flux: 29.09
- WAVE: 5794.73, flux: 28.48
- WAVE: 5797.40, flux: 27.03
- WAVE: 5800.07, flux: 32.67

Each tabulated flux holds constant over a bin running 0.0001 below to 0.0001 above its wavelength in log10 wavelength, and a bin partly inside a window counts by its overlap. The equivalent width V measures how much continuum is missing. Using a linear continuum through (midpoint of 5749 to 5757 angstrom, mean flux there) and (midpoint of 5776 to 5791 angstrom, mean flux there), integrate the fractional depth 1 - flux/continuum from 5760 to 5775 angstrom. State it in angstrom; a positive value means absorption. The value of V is -0.2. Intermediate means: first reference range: 29.8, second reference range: 28.8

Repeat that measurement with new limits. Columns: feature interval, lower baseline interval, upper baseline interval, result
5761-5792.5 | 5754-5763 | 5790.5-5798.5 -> 0.4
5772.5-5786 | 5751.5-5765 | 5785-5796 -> 0.6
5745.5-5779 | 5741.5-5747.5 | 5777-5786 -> -1.7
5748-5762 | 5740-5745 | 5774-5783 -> -0.8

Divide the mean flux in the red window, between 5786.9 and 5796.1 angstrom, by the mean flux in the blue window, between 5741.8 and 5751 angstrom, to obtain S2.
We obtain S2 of 1.1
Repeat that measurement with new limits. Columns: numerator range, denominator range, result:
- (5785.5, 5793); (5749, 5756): 1.02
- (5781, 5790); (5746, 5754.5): 1.05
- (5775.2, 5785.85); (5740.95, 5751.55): 1.02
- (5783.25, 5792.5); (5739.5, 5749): 1.08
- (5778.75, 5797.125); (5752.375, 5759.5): 0.94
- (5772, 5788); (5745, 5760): 1.00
